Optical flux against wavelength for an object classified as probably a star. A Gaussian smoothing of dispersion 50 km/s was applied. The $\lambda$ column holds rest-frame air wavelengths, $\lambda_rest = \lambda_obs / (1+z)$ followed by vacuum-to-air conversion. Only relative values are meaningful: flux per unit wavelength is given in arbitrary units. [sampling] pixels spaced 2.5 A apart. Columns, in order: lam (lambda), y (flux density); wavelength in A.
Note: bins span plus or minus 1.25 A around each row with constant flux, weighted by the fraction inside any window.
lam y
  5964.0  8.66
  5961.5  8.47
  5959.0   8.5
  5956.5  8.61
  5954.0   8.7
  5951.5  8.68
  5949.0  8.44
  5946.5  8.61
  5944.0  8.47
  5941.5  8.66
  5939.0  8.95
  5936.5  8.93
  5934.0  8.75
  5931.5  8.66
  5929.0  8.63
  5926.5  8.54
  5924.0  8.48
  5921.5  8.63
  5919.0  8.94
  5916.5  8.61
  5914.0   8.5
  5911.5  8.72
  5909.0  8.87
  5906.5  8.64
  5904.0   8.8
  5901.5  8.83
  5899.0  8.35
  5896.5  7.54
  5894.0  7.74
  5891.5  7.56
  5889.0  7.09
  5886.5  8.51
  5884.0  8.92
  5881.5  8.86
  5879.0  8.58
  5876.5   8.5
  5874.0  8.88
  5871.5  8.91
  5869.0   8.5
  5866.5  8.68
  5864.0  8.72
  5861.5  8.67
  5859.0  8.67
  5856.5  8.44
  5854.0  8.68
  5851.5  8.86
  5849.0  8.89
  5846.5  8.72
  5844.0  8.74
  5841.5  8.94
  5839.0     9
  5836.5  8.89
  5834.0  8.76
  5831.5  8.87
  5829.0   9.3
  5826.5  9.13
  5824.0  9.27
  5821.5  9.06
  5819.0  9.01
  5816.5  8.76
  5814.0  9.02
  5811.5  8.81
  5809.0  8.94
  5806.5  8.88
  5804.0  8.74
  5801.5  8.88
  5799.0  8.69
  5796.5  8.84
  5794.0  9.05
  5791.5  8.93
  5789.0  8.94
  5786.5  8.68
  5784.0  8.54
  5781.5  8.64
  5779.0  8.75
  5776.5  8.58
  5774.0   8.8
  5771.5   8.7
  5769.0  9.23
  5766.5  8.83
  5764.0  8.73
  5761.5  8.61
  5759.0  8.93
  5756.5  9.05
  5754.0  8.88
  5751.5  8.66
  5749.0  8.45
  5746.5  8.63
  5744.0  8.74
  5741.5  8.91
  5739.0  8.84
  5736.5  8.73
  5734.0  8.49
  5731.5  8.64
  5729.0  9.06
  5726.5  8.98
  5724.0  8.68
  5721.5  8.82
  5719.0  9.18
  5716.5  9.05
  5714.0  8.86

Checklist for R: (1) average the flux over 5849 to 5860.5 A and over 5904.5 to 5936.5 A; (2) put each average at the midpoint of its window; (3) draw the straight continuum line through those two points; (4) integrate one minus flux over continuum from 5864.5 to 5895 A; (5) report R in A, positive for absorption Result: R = 1.0 A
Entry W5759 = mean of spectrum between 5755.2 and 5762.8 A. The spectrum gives 8.86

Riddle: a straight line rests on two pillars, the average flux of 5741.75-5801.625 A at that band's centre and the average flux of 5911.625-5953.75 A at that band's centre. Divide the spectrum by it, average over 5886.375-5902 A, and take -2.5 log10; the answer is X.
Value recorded 0.11 mag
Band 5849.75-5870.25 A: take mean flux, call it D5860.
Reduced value 8.66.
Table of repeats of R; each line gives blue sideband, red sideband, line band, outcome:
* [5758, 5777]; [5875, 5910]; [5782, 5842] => -1.9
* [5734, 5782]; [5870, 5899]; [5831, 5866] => -1.4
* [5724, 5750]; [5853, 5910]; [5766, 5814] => -1.0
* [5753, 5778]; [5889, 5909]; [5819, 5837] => -1.1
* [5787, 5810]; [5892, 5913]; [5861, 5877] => -0.3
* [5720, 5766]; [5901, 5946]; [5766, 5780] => -0.1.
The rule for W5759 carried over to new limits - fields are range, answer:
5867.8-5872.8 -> 8.71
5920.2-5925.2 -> 8.56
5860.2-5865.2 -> 8.69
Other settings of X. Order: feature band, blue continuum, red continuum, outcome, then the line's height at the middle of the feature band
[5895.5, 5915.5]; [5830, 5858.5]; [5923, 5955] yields 0.020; 8.71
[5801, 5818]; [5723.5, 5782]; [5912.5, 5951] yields -0.016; 8.74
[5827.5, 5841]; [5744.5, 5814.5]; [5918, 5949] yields -0.026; 8.75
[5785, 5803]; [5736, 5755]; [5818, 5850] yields 0.001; 8.86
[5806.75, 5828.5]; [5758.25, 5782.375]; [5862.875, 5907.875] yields -0.046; 8.63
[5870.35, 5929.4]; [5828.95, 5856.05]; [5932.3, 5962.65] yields 0.032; 8.74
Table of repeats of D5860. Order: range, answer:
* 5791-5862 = 8.88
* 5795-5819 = 8.85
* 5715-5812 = 8.81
